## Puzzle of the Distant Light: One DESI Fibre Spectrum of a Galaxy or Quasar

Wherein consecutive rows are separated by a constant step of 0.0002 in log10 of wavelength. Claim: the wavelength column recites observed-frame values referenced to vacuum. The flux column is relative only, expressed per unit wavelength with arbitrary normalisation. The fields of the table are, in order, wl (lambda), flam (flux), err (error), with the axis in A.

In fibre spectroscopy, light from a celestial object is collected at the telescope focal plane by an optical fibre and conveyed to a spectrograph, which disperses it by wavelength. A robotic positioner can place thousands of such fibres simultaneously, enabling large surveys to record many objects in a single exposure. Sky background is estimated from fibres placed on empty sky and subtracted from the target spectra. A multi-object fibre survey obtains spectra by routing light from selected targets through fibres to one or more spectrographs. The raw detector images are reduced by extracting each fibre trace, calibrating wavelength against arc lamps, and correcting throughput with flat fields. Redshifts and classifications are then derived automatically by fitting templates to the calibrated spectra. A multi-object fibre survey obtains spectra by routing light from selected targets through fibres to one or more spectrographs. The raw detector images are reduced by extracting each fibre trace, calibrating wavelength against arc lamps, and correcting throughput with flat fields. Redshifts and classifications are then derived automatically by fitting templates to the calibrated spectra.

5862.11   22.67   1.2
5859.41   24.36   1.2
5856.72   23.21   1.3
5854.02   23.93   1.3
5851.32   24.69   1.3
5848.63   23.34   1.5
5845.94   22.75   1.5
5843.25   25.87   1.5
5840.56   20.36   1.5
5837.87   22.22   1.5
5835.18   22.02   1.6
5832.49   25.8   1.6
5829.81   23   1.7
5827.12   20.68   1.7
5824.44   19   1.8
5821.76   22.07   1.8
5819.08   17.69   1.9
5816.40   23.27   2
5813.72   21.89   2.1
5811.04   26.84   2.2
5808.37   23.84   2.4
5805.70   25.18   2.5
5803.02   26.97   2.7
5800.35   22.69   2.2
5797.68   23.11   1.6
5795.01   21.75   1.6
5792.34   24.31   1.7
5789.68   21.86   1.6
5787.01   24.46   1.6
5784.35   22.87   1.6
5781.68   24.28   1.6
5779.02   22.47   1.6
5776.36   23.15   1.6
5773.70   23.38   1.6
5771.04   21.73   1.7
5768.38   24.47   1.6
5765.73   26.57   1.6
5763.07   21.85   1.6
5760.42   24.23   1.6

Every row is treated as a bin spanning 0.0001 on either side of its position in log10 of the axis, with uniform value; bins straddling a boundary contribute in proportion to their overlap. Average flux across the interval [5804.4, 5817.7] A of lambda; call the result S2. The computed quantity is 24.2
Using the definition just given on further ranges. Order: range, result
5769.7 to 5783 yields 23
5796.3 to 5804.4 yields 24.2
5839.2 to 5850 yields 23.1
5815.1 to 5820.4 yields 20.5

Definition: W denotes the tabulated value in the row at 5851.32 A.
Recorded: 24.69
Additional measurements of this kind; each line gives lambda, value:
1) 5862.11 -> 22.67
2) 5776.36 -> 23.15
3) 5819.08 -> 17.69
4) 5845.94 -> 22.75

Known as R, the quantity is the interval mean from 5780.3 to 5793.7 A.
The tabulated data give 23.5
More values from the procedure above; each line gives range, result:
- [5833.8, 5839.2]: 22.1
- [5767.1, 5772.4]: 23.1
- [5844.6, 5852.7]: 23.6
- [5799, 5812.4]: 25.1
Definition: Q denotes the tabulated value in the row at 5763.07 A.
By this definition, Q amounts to 21.85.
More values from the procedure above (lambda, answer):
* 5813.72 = 21.89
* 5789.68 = 21.86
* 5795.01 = 21.75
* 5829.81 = 23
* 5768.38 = 24.47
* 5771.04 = 21.73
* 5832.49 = 25.8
